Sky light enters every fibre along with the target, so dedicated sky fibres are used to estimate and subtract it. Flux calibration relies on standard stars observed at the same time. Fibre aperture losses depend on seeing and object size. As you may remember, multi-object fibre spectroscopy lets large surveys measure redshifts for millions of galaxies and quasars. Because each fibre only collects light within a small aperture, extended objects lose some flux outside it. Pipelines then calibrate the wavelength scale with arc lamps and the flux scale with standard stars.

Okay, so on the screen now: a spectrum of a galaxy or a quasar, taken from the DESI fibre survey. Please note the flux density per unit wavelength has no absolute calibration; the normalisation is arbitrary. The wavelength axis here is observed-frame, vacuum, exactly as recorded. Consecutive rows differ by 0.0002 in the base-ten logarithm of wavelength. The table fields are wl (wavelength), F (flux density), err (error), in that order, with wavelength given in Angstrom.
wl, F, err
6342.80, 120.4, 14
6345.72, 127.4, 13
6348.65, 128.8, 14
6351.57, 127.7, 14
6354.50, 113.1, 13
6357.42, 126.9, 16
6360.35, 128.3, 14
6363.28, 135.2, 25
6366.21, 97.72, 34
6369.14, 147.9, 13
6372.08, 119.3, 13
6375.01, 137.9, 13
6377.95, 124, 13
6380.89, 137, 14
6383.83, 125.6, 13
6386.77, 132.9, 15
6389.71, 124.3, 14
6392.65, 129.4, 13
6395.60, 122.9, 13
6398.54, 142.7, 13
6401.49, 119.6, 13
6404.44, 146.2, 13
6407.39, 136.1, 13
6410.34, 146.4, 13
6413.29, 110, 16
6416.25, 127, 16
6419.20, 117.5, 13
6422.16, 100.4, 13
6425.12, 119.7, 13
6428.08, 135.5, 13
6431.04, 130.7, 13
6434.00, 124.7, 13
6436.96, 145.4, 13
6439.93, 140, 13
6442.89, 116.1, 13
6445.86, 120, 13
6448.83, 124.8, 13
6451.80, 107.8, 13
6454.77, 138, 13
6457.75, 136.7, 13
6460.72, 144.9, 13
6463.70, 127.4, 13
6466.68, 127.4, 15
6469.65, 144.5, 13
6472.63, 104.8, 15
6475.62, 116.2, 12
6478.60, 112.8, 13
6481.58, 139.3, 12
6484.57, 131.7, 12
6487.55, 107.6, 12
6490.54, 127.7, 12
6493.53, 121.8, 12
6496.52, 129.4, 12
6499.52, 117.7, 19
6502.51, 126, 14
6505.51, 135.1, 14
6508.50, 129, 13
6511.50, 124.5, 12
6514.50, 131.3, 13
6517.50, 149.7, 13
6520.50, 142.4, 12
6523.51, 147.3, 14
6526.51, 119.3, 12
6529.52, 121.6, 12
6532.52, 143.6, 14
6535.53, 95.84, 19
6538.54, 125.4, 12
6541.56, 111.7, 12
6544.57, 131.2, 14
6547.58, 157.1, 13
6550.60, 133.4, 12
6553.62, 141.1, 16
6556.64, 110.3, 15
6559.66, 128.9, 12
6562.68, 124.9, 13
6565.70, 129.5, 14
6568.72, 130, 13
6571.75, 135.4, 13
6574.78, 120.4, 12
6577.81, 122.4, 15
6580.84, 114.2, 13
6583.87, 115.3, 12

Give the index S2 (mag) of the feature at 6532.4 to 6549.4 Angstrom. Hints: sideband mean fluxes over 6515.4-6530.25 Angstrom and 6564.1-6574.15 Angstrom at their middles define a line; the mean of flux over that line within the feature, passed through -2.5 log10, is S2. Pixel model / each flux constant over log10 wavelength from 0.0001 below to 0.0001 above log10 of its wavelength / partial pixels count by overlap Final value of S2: 0.07 mag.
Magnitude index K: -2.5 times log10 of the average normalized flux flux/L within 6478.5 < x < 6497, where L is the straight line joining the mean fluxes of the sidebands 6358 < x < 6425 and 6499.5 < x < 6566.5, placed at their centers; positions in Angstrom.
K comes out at 0.03 mag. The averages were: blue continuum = 127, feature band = 125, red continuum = 130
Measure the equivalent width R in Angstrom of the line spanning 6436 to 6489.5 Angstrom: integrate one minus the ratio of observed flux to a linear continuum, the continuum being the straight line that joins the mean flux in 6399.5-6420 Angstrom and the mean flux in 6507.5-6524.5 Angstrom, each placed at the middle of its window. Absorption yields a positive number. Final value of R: 2.7 Angstrom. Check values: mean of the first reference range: 130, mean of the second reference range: 137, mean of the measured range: 127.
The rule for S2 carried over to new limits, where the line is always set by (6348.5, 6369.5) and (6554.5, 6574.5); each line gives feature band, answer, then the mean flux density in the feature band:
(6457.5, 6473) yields -0.058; 132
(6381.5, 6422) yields -0.031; 129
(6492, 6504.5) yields 0.015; 124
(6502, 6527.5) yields -0.070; 134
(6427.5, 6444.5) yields -0.056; 132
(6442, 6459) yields 0.012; 124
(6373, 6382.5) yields -0.063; 132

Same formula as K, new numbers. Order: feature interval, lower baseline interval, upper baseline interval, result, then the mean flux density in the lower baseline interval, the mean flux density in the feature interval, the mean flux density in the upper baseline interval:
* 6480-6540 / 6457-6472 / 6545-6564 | 0.04 mag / 134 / 128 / 133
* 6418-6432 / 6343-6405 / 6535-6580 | 0.06 mag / 128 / 120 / 127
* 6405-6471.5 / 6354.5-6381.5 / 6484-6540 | -0.01 mag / 127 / 128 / 128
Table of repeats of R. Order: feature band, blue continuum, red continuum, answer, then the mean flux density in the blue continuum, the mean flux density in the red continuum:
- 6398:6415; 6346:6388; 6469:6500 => -1.0 Angstrom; 127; 123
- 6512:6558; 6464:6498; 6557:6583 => -2.3 Angstrom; 124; 125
